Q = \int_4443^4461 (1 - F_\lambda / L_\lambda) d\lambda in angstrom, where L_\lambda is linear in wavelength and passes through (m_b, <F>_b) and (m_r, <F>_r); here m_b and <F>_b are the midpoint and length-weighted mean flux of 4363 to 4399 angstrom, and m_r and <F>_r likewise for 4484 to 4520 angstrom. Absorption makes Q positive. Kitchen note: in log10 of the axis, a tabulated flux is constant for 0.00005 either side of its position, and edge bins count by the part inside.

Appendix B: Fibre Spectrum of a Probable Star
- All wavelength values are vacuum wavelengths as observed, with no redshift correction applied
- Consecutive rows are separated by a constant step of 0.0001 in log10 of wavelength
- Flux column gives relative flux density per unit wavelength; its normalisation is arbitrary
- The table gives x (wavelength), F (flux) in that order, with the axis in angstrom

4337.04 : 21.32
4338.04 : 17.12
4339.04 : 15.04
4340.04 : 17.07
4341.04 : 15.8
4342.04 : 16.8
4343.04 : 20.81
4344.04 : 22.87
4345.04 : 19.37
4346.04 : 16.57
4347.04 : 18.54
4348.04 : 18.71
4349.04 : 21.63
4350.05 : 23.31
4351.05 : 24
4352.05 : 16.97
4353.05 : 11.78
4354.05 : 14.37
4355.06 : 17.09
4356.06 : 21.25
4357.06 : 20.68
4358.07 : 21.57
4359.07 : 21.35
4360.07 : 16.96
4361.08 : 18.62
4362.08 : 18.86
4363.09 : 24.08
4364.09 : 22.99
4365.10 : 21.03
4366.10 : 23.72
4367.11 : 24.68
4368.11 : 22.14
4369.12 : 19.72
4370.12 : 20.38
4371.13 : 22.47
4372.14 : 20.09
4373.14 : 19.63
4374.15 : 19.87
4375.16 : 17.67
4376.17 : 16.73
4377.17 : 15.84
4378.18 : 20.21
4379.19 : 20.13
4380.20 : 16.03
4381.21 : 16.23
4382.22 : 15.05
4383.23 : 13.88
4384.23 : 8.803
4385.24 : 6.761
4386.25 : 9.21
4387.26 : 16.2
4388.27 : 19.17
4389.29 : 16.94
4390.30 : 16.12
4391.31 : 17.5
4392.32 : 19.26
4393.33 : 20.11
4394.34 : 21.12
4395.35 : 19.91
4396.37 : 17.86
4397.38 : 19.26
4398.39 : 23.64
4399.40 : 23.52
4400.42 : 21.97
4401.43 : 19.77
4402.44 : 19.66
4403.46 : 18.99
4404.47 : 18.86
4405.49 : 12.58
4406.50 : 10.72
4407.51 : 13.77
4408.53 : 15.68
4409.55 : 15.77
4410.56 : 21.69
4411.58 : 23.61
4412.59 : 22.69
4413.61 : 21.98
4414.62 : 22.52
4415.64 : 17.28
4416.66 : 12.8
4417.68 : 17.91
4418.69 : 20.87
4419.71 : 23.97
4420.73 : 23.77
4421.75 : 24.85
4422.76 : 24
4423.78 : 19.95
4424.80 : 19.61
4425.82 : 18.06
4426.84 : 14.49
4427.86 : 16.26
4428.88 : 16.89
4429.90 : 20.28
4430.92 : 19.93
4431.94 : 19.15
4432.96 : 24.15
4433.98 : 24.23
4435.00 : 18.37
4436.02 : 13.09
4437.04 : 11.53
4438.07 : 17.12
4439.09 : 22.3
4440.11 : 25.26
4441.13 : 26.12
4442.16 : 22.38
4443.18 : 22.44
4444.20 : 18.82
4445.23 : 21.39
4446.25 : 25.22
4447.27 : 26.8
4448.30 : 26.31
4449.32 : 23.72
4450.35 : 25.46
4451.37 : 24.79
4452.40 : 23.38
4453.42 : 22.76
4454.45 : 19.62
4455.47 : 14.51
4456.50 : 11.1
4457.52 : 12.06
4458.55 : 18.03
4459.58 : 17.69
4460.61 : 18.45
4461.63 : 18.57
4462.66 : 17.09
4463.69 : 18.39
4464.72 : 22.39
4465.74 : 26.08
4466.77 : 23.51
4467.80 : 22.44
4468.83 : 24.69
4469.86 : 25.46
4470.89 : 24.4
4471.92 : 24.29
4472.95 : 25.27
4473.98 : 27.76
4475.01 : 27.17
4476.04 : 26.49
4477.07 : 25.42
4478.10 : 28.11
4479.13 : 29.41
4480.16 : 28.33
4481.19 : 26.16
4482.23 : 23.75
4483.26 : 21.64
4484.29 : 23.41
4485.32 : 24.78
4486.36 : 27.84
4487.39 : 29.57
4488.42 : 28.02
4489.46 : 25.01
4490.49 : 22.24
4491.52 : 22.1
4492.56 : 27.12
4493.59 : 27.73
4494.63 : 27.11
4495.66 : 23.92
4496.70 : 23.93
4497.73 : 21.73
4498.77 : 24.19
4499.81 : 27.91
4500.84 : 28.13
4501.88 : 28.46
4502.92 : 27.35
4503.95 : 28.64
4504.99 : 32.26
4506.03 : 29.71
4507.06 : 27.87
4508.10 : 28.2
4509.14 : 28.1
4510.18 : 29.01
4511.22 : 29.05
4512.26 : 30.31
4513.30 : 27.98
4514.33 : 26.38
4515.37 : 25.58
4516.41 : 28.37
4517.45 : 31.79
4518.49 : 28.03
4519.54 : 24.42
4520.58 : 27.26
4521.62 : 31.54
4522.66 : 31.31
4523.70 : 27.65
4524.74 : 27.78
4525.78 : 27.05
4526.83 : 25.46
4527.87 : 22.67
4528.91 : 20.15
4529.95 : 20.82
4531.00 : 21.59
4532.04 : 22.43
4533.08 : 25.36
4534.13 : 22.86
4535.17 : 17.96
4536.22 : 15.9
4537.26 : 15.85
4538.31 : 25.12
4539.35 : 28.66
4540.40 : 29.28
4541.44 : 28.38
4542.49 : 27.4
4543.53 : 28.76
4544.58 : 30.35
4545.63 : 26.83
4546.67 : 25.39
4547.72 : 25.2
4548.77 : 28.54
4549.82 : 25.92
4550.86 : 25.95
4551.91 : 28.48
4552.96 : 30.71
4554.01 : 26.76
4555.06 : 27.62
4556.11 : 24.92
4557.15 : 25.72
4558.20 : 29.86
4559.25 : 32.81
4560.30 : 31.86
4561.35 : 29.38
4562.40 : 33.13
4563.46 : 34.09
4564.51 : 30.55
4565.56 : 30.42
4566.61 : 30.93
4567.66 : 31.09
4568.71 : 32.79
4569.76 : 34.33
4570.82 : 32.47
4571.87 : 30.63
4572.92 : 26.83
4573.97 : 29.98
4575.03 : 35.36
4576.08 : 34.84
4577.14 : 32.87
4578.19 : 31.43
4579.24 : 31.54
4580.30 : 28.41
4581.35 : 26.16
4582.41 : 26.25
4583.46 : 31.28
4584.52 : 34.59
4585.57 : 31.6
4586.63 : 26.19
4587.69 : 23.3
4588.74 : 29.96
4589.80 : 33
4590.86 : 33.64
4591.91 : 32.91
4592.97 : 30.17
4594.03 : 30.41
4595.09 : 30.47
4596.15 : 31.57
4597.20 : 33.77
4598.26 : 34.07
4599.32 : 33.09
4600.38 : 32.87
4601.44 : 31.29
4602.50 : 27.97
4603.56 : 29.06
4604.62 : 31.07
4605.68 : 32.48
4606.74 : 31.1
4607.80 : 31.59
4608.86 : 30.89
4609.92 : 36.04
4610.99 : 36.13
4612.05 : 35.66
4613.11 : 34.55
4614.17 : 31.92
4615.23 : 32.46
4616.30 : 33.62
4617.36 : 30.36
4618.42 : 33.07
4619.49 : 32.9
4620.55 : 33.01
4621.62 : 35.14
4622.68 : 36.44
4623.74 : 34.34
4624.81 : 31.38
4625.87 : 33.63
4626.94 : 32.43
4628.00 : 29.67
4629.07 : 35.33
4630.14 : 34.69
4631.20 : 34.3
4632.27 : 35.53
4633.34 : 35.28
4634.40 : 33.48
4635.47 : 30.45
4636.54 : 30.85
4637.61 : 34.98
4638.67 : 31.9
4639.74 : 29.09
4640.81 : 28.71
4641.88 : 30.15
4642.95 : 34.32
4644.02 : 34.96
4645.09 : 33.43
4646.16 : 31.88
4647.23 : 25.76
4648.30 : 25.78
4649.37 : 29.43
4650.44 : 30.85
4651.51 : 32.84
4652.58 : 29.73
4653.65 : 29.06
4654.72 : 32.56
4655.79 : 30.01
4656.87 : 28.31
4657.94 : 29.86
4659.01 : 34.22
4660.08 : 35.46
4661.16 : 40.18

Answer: 2.1 angstrom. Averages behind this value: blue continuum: 18.4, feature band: 20.7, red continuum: 27.1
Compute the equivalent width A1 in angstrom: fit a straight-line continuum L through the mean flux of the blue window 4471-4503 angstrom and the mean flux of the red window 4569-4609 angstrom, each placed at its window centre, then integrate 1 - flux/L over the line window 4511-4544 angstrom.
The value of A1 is 2.63 angstrom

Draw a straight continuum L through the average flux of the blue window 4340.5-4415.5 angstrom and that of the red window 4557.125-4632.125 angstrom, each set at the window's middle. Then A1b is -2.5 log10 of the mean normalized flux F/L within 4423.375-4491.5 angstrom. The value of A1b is 0.07 mag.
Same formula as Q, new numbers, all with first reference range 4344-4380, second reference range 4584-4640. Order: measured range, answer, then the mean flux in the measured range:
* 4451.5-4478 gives 3.6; 21.6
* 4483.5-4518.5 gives -0.3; 27.1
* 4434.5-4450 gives 1.6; 21.4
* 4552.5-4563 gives 0.1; 29.3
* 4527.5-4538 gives 2.9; 20.6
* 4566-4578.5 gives -0.6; 32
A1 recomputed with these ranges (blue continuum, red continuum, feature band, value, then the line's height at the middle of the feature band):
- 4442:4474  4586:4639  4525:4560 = 2.6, 27.5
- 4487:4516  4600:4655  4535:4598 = 1.1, 29.7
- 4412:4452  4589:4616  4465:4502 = -1.9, 24.4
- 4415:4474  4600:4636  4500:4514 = -2.0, 25.2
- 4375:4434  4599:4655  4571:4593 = -0.8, 29.4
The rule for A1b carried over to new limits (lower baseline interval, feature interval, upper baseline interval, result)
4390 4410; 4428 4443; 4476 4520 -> 0.07 mag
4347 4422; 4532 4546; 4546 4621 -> 0.14 mag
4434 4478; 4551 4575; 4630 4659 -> -0.11 mag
